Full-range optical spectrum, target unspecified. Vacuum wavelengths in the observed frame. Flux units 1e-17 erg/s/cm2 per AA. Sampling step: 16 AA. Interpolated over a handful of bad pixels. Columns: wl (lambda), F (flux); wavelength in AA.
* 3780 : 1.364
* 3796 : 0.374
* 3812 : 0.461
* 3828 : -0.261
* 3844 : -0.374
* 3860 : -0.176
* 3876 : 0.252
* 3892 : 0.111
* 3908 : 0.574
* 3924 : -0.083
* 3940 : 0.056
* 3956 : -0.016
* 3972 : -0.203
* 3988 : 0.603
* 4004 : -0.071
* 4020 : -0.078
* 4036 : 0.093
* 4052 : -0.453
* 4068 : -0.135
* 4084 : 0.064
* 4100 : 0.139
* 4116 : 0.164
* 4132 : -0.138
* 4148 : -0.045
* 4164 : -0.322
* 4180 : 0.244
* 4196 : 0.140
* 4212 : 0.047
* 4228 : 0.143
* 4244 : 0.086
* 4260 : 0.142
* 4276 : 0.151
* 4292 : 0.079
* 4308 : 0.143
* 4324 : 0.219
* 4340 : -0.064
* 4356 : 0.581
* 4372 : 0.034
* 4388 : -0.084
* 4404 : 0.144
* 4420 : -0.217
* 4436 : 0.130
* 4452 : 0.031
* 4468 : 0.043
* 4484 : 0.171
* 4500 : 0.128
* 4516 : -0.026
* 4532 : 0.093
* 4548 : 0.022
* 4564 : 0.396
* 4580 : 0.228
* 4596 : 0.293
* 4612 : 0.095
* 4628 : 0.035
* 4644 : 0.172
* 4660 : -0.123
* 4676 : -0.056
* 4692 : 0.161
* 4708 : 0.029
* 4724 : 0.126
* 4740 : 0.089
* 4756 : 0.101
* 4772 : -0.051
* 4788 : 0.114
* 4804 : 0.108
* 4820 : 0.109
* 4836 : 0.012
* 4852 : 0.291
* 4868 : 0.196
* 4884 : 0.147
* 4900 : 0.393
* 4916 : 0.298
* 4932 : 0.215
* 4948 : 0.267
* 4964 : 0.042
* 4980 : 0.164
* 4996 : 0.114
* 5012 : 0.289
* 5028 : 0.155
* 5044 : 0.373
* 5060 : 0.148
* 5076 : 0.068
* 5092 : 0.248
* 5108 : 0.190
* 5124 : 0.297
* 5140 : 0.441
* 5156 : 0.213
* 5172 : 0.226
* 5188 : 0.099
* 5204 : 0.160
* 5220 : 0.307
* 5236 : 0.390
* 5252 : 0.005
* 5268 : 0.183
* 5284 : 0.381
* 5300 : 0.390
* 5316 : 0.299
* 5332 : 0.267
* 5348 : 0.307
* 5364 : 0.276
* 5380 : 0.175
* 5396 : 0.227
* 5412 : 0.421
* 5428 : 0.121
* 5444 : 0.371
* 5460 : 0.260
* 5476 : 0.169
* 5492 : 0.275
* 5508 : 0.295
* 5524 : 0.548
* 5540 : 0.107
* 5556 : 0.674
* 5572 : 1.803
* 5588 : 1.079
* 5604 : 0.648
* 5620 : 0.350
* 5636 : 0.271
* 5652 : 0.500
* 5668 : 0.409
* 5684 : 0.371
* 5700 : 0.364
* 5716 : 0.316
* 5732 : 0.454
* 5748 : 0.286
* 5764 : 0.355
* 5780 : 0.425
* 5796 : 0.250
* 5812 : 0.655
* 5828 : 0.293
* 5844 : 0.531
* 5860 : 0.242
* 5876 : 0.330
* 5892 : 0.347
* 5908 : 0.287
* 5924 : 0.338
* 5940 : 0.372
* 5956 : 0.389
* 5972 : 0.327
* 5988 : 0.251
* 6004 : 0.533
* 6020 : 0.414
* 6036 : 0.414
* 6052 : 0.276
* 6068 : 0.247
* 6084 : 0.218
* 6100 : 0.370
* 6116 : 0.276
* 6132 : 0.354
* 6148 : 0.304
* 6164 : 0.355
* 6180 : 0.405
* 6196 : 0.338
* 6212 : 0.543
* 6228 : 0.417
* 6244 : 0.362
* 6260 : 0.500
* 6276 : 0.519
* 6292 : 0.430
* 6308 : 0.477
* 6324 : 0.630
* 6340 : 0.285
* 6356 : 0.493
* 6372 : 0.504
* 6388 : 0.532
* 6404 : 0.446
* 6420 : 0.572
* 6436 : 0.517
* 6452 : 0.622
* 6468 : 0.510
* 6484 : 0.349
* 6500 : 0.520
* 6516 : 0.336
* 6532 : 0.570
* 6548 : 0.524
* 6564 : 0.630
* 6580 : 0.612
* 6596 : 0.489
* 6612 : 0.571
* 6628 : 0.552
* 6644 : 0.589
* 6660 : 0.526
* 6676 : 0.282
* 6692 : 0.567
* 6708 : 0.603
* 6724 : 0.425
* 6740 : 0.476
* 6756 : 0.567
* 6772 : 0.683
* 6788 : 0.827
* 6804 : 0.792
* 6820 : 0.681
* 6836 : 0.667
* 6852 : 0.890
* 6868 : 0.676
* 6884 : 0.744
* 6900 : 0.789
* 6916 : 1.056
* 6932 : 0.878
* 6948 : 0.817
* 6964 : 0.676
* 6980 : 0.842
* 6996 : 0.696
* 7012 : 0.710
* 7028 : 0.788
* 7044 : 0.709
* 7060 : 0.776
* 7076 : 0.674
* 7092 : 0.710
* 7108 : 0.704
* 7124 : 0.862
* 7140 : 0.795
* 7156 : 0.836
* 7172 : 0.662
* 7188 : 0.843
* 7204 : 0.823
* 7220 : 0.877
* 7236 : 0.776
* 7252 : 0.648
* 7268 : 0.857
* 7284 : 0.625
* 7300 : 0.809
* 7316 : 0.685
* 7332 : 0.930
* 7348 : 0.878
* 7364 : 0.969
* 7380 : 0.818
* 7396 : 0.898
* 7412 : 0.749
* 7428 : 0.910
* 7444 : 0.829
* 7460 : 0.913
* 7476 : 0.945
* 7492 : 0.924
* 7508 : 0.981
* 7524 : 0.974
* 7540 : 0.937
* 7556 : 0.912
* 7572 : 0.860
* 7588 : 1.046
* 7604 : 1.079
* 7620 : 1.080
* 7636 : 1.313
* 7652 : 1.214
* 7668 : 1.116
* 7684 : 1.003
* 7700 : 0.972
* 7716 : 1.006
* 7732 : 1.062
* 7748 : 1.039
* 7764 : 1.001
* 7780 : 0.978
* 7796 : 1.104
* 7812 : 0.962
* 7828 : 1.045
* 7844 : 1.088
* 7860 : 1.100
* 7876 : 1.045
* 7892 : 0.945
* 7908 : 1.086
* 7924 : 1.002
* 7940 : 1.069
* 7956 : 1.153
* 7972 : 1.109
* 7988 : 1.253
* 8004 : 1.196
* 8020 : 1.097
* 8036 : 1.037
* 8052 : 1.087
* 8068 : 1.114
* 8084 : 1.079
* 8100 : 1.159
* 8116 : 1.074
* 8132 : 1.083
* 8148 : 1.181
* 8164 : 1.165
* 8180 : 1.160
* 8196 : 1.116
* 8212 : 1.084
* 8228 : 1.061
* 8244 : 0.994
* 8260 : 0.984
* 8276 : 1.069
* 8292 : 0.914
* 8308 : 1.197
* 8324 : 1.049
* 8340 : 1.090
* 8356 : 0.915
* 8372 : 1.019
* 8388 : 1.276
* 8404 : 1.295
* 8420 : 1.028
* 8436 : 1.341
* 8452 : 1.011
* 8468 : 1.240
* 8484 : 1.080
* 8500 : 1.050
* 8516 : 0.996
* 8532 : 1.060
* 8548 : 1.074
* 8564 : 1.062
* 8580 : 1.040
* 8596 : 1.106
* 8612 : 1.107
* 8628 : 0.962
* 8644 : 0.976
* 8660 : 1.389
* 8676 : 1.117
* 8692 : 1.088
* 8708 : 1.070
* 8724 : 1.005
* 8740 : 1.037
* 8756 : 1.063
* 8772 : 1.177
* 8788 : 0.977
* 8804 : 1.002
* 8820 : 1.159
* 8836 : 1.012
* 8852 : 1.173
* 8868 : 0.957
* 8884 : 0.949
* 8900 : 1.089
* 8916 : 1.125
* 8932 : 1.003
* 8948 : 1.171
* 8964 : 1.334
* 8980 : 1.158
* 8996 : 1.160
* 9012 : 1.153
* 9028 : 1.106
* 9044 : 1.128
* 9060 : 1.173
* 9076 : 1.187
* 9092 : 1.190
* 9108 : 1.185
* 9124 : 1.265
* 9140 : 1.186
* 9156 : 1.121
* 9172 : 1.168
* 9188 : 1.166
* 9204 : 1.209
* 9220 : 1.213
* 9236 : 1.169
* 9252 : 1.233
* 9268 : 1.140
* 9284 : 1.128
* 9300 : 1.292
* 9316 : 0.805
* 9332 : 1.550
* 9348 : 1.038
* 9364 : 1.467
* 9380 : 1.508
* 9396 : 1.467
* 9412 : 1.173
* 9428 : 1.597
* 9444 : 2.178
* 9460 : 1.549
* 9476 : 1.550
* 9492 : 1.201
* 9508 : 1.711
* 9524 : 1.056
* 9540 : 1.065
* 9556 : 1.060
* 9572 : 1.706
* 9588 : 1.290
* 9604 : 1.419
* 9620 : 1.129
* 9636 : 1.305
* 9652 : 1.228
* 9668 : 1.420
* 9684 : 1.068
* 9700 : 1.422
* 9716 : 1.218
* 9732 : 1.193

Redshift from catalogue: 0.70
